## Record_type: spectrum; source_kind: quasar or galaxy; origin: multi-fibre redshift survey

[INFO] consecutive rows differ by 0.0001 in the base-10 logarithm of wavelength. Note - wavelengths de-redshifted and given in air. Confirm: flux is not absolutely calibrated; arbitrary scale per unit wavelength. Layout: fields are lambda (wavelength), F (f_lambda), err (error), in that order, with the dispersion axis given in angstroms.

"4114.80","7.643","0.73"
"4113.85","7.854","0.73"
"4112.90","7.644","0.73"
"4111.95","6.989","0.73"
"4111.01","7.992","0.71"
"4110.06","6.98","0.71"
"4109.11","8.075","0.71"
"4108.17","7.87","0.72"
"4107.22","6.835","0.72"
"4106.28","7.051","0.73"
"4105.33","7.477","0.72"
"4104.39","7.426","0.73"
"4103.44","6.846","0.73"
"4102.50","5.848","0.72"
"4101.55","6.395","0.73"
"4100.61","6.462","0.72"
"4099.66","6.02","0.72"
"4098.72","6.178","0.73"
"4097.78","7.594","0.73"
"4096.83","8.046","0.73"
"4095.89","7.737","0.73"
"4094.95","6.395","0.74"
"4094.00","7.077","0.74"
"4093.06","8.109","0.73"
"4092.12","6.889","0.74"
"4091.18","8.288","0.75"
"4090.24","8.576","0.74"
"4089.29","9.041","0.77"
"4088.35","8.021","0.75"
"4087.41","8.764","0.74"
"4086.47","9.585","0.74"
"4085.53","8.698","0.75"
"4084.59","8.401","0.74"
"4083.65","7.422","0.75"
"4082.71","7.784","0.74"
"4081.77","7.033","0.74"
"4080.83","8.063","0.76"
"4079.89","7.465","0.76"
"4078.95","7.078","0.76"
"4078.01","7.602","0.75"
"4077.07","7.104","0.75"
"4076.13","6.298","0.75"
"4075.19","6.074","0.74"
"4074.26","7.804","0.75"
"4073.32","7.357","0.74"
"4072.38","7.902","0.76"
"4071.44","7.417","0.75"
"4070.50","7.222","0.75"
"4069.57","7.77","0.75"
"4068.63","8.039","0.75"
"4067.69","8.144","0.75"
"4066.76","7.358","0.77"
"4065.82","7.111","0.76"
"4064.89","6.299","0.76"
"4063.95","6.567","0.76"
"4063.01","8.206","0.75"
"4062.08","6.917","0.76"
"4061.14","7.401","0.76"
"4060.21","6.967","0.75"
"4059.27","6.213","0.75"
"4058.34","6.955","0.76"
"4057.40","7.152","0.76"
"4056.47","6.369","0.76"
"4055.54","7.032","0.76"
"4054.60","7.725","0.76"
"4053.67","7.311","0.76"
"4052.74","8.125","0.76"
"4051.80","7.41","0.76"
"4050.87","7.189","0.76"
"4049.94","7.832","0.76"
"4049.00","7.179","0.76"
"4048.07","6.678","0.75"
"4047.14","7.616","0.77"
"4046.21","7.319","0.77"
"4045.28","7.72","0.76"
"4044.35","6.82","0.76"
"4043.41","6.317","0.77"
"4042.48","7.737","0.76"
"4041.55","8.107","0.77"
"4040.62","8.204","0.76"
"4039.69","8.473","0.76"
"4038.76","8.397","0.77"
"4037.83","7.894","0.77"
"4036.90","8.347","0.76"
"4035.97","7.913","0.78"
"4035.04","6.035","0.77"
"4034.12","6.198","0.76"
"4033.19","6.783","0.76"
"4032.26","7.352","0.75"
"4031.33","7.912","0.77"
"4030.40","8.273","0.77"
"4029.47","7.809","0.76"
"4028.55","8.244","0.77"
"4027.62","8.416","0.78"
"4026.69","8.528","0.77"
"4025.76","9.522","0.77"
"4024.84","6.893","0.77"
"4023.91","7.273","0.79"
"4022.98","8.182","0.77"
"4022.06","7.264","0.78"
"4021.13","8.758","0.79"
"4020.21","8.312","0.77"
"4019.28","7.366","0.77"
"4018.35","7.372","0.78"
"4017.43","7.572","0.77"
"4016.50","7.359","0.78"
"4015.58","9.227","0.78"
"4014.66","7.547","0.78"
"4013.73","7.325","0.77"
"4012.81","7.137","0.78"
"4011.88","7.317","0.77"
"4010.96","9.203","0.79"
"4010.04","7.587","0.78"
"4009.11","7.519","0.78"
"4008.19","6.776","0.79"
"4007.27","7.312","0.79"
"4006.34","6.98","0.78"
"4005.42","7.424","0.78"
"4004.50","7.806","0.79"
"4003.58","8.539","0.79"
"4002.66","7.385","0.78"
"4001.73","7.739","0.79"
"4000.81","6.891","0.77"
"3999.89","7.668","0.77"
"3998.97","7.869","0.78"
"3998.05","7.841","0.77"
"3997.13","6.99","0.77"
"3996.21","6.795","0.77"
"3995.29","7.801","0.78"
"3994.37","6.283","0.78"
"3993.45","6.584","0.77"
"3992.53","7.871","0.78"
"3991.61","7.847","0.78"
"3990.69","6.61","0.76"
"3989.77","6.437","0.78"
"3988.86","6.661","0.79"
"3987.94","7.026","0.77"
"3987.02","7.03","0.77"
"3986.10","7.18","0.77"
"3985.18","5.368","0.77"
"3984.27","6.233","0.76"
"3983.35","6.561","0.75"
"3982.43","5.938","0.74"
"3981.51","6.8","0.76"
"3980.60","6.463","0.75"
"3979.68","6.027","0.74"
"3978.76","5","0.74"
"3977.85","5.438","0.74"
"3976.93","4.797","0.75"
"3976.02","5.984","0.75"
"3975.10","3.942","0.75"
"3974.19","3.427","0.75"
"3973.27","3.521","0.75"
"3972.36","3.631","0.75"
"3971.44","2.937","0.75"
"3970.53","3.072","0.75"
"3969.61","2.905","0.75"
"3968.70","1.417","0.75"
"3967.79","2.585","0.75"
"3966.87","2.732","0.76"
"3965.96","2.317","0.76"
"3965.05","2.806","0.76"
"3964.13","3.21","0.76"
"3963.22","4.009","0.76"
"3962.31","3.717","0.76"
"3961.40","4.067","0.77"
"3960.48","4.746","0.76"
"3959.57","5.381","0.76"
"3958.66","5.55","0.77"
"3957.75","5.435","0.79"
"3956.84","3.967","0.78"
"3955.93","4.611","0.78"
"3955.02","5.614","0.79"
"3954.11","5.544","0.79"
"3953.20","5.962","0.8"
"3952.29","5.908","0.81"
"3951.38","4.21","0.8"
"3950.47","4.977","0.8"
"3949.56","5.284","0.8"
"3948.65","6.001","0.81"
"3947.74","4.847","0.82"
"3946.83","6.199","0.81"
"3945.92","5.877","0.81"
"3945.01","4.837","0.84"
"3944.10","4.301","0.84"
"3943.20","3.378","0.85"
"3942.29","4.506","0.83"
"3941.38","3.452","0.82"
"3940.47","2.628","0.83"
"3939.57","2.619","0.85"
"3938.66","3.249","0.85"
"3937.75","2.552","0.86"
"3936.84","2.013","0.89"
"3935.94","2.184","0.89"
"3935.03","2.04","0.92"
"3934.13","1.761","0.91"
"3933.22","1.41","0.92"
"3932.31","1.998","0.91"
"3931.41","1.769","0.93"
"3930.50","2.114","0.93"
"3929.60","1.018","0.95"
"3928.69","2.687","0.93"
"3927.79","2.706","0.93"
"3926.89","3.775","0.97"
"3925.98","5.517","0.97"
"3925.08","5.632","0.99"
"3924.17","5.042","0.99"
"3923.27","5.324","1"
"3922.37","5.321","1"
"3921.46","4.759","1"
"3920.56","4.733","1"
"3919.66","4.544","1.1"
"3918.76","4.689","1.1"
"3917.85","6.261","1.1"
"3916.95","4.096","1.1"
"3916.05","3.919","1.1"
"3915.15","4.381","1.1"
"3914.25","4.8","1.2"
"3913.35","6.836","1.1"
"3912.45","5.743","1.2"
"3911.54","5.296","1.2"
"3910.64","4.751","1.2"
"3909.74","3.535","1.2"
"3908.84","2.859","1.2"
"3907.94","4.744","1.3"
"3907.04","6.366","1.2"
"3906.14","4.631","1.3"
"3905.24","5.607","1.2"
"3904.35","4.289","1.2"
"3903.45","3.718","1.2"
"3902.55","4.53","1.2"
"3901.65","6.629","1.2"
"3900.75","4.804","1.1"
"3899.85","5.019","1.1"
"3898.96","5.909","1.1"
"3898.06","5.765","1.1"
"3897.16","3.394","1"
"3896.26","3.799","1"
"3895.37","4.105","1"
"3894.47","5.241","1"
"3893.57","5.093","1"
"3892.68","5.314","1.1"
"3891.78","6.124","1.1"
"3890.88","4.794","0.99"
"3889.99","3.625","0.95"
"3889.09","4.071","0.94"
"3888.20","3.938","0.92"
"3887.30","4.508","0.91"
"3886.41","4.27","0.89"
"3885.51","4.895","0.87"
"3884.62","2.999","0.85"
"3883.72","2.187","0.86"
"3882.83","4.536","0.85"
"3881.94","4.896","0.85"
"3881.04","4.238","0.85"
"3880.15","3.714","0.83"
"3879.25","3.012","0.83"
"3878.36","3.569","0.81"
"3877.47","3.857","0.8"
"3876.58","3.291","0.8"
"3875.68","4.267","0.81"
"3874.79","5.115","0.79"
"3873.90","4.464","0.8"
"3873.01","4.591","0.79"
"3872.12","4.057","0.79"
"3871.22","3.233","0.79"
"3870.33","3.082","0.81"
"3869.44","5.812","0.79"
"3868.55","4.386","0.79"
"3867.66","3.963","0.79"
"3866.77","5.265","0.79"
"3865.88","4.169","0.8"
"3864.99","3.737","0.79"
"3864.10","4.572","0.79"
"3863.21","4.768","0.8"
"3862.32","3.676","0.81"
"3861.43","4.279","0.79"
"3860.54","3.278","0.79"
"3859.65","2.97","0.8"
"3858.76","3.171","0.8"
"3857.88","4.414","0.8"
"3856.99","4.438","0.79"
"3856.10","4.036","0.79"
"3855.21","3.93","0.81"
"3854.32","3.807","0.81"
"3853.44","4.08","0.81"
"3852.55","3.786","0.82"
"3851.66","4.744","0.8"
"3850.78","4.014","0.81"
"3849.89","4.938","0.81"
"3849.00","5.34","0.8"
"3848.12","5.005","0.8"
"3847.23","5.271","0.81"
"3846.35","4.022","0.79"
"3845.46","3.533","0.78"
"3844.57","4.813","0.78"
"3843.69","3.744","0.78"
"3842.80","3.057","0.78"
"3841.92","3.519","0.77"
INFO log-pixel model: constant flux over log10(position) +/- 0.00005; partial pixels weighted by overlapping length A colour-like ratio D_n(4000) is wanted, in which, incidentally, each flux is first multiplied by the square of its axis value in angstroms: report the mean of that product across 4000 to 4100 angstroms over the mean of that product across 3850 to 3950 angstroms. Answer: 1.95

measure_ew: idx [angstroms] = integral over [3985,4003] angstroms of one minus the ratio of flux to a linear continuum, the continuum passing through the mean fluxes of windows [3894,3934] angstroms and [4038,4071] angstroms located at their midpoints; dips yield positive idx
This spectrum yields -3.04 angstroms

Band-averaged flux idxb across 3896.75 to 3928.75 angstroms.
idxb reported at 4.82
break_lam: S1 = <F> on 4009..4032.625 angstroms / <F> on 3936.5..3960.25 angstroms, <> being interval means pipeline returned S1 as 1.7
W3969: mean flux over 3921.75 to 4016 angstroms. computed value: 5.18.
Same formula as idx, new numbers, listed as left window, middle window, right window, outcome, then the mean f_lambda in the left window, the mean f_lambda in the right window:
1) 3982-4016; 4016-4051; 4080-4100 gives -1.0 angstroms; 7.25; 7.8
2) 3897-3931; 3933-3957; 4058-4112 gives 4.9 angstroms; 4.63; 7.41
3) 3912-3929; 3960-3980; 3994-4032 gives 8.3 angstroms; 4.8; 7.71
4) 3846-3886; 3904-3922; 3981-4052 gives 1.1 angstroms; 4.13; 7.45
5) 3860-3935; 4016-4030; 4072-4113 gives -3.6 angstroms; 4.27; 7.46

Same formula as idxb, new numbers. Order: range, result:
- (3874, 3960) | 4.33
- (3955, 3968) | 4.02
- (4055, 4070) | 7.16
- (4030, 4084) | 7.36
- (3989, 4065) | 7.49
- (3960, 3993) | 4.9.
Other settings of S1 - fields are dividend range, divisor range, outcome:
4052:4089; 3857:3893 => 1.81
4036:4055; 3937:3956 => 1.67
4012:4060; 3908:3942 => 2.02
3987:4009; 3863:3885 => 1.79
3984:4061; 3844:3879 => 1.78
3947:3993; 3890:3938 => 1.17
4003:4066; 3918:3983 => 1.84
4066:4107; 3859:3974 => 1.80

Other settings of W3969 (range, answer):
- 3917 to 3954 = 3.97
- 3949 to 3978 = 4.17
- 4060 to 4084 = 7.33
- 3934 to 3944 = 2.85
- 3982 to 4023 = 7.34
